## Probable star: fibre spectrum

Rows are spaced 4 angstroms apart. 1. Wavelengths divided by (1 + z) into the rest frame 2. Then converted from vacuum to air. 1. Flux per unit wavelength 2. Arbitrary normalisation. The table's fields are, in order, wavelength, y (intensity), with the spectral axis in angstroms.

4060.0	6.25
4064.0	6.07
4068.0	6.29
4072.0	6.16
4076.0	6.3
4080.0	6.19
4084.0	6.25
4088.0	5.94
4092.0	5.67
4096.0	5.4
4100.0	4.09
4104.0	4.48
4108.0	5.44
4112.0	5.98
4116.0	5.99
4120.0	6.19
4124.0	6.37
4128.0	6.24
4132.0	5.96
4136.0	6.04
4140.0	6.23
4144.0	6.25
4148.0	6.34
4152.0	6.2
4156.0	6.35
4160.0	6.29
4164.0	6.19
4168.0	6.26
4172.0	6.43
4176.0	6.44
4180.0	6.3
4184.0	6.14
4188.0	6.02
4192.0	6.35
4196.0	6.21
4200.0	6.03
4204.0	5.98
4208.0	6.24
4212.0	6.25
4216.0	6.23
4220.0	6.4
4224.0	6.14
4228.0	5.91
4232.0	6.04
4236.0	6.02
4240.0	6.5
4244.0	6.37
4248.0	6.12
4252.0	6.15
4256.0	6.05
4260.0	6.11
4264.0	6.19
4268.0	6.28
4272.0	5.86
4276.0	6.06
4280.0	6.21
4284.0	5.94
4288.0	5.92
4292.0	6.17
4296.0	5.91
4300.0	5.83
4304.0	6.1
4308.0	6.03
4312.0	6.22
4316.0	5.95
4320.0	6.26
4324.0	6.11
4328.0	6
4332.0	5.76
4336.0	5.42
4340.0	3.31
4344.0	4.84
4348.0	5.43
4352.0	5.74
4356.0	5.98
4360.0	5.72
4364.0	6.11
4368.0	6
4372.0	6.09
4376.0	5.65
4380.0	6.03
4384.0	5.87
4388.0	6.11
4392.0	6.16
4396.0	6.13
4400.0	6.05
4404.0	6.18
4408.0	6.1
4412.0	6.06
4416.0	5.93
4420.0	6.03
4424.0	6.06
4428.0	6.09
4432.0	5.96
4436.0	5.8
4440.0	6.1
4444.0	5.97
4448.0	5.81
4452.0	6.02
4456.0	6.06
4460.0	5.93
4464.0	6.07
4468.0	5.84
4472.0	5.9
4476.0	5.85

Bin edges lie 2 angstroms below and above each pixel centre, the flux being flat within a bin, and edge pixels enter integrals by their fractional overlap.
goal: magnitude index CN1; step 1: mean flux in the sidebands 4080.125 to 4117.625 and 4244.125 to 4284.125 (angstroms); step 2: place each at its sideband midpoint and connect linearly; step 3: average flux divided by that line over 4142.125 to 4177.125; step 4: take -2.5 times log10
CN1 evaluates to -0.10 mag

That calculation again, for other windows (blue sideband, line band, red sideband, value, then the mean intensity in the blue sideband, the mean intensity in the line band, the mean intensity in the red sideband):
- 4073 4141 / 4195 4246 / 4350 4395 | -0.06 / 5.81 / 6.18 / 5.95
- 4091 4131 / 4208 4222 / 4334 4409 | -0.12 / 5.59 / 6.29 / 5.73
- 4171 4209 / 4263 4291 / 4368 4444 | 0.01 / 6.21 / 6.06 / 6.02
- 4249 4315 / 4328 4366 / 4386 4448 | 0.12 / 6.06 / 5.4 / 6.04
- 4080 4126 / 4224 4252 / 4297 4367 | -0.09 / 5.64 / 6.16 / 5.7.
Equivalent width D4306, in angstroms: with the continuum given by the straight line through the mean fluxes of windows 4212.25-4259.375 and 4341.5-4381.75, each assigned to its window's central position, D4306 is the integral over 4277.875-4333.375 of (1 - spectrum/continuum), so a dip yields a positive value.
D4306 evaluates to -1.0 angstroms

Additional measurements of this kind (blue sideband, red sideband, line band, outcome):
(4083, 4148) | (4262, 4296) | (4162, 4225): -3.22 angstroms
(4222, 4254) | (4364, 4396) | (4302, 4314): -0.07 angstroms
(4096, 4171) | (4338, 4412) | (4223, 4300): -3.37 angstroms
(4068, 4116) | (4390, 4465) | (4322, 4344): 2.41 angstroms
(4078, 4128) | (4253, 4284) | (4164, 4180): -1.32 angstroms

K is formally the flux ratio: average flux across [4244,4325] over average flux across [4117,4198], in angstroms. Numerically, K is 0.97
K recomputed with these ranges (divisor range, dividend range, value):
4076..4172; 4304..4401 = 0.97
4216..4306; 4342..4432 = 0.97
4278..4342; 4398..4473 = 1.03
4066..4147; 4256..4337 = 1.02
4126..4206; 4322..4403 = 0.92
